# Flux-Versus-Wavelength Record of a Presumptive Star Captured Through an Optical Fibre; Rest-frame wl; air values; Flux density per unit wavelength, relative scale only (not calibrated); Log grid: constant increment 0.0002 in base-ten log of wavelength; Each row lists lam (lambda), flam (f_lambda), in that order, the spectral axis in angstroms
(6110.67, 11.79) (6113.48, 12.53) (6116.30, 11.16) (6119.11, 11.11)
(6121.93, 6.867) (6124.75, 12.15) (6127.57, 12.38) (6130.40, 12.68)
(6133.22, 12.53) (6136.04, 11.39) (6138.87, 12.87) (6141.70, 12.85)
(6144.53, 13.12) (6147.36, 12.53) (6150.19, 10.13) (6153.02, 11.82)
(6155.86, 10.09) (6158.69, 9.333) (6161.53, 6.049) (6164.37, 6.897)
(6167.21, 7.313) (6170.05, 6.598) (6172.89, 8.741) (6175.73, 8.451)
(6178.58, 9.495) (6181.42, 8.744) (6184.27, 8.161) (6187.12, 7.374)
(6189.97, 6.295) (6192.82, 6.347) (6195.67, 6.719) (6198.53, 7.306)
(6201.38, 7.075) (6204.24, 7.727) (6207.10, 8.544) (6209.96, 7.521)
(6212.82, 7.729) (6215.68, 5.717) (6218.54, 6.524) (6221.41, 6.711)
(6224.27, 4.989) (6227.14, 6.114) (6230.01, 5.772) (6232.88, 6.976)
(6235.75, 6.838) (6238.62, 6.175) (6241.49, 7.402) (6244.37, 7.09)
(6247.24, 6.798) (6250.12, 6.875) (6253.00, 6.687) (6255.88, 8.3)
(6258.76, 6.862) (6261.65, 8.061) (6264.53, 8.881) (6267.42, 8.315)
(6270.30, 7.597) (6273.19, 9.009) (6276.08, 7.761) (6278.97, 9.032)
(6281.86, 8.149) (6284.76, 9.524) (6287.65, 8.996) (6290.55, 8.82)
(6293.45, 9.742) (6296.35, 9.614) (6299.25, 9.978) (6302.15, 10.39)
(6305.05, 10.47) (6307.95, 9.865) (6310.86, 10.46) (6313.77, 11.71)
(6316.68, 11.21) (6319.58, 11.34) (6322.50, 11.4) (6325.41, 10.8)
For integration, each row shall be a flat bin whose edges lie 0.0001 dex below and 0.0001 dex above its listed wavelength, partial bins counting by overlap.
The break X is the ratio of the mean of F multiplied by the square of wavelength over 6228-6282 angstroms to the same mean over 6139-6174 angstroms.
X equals 0.8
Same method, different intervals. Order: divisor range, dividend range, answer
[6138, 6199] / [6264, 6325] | 1.13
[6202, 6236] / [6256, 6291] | 1.26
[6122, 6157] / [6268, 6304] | 0.80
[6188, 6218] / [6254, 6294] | 1.22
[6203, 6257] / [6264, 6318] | 1.41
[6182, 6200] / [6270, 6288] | 1.25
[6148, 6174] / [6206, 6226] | 0.80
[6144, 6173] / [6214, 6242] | 0.70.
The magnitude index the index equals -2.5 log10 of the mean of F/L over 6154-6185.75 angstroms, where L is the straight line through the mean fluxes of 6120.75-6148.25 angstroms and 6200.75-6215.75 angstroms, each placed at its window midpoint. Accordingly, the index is 0.19 mag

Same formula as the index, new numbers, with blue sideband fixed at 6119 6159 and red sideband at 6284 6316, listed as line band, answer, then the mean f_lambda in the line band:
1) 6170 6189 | 0.320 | 8.3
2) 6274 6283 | 0.215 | 8.37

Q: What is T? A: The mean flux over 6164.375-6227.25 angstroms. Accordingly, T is 7.3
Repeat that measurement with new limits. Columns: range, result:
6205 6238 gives 6.68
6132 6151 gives 12.3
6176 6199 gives 7.61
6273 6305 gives 9.25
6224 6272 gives 7.11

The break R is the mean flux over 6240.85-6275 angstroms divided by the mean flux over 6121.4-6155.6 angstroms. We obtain 0.65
